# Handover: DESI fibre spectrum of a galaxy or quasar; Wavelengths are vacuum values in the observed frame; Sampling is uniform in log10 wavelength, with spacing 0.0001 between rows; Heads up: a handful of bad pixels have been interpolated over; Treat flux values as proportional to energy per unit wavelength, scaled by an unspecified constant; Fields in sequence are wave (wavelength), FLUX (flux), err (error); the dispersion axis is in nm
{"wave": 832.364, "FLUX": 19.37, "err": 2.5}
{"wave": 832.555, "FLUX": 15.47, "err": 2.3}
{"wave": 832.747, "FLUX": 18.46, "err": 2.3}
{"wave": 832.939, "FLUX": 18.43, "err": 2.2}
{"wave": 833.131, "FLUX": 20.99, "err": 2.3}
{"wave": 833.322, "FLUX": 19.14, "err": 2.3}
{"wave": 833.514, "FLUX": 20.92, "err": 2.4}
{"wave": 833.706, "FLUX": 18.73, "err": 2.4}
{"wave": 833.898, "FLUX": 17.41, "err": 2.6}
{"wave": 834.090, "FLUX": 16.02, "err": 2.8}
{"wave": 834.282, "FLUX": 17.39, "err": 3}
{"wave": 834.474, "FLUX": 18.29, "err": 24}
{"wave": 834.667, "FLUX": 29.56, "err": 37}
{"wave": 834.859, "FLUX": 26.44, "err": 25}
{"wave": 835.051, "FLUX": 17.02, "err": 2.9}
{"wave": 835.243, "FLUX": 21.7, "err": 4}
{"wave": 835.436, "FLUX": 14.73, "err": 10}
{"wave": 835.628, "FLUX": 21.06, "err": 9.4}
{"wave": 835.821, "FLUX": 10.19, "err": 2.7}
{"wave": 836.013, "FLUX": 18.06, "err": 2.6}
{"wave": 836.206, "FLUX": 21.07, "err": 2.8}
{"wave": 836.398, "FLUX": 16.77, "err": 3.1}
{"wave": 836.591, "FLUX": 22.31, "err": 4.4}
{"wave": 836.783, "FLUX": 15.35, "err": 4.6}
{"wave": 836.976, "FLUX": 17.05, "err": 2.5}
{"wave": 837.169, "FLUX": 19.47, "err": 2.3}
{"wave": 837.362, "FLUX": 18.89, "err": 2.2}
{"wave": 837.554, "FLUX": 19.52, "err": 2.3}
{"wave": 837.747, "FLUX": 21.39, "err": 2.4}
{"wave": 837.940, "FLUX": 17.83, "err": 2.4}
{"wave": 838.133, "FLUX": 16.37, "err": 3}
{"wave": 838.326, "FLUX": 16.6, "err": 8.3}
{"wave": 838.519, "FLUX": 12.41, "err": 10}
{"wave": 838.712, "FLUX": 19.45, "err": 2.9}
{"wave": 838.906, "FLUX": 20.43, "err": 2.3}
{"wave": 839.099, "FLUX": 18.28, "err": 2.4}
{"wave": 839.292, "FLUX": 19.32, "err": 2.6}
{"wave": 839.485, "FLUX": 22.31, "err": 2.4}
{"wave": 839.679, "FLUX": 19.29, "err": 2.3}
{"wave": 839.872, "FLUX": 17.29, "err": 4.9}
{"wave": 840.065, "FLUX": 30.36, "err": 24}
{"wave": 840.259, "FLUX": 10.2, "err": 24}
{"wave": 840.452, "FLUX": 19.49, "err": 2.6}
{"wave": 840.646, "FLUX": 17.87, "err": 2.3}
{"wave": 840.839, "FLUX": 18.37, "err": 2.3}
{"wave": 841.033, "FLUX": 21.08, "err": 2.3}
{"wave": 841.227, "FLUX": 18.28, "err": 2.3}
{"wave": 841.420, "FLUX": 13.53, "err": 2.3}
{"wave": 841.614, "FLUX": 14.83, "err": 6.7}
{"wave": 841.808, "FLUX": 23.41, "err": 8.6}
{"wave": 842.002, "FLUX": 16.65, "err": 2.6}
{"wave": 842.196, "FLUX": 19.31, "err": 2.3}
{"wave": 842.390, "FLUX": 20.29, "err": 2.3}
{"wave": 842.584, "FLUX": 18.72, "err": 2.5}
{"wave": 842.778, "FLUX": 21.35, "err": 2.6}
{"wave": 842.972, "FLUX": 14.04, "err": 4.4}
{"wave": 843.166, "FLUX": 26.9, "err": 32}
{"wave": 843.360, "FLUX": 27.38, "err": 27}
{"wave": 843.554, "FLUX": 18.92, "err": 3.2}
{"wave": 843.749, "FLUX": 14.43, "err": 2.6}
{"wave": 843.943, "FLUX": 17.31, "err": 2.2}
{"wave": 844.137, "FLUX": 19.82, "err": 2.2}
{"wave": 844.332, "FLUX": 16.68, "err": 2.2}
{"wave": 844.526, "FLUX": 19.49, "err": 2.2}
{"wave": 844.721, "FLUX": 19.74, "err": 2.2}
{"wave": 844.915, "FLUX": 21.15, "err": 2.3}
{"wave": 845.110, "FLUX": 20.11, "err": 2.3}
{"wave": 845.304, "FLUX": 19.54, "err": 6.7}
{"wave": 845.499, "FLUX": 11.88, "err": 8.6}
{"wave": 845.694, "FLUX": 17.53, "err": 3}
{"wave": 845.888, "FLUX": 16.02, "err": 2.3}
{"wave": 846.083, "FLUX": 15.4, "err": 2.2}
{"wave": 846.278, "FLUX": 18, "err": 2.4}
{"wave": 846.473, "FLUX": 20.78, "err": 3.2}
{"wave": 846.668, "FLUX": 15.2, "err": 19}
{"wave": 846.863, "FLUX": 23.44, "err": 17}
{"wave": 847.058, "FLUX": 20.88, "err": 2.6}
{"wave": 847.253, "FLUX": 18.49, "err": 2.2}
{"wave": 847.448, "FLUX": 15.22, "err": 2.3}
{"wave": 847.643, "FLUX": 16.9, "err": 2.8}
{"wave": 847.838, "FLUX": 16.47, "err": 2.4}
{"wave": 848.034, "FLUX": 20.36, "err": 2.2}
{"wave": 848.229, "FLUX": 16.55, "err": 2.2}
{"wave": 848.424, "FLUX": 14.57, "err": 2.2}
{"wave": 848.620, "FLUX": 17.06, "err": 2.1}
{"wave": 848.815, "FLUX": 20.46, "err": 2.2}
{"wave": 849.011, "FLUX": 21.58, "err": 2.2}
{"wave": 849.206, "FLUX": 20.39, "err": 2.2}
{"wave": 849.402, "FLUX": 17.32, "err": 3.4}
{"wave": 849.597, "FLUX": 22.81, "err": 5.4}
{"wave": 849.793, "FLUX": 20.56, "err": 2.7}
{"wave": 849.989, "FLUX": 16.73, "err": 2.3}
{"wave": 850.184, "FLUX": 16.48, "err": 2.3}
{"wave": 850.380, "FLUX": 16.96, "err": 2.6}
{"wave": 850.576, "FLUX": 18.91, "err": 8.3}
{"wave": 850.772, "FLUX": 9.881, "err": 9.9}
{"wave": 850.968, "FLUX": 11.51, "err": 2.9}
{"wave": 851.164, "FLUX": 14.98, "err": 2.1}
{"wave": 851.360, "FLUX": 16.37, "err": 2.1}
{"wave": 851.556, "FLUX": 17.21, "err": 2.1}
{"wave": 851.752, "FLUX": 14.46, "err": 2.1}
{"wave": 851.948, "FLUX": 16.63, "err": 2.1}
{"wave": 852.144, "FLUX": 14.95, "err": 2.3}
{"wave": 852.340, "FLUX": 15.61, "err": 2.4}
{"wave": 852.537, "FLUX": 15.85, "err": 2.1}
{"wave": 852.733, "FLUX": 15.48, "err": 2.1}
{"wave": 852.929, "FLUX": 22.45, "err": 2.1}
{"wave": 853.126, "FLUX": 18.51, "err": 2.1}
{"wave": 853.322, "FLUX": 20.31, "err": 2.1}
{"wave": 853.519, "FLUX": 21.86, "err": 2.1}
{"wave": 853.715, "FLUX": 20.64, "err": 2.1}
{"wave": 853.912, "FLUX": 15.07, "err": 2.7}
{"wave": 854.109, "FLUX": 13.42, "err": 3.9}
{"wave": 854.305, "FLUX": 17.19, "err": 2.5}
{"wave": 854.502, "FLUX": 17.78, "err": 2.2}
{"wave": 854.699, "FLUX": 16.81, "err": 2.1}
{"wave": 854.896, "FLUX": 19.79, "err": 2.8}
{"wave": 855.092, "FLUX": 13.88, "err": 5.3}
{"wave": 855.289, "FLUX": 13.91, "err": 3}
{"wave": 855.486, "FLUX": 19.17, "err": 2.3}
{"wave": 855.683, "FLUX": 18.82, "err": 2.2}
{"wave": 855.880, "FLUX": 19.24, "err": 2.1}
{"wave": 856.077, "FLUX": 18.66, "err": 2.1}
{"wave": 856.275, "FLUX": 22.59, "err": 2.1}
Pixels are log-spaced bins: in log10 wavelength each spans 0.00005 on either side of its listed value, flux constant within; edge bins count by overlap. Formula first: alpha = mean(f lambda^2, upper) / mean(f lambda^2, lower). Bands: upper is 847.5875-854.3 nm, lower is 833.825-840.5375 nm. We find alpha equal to 1.0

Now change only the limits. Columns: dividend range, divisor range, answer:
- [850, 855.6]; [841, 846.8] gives 0.92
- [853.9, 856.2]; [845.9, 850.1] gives 0.94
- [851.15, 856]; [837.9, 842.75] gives 0.96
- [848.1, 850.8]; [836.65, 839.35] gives 1.03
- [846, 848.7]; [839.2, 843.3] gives 0.94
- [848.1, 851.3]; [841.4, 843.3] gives 0.91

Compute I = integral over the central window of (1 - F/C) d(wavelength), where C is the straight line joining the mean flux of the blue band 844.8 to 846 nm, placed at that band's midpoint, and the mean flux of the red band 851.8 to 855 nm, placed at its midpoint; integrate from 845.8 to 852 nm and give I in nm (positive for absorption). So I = 0.07 nm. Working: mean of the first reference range 17.7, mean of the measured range 17.5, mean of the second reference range 17.6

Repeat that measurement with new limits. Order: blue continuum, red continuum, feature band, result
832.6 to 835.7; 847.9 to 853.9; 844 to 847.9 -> 0.01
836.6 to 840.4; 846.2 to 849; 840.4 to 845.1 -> -0.17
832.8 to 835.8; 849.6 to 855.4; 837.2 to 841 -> 0.02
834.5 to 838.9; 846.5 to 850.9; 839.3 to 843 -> -0.07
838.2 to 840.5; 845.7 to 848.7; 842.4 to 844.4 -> -0.16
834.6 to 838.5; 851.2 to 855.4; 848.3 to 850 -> -0.16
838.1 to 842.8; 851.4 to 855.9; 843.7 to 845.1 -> -0.03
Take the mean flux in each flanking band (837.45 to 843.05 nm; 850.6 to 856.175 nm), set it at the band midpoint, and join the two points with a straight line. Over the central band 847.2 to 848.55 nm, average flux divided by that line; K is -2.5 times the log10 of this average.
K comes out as 0.04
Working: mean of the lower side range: 18.6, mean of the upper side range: 16.8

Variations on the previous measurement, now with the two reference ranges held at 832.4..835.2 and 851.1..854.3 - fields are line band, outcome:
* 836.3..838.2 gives 0.037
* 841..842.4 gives 0.024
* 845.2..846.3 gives 0.110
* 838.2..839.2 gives 0.094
